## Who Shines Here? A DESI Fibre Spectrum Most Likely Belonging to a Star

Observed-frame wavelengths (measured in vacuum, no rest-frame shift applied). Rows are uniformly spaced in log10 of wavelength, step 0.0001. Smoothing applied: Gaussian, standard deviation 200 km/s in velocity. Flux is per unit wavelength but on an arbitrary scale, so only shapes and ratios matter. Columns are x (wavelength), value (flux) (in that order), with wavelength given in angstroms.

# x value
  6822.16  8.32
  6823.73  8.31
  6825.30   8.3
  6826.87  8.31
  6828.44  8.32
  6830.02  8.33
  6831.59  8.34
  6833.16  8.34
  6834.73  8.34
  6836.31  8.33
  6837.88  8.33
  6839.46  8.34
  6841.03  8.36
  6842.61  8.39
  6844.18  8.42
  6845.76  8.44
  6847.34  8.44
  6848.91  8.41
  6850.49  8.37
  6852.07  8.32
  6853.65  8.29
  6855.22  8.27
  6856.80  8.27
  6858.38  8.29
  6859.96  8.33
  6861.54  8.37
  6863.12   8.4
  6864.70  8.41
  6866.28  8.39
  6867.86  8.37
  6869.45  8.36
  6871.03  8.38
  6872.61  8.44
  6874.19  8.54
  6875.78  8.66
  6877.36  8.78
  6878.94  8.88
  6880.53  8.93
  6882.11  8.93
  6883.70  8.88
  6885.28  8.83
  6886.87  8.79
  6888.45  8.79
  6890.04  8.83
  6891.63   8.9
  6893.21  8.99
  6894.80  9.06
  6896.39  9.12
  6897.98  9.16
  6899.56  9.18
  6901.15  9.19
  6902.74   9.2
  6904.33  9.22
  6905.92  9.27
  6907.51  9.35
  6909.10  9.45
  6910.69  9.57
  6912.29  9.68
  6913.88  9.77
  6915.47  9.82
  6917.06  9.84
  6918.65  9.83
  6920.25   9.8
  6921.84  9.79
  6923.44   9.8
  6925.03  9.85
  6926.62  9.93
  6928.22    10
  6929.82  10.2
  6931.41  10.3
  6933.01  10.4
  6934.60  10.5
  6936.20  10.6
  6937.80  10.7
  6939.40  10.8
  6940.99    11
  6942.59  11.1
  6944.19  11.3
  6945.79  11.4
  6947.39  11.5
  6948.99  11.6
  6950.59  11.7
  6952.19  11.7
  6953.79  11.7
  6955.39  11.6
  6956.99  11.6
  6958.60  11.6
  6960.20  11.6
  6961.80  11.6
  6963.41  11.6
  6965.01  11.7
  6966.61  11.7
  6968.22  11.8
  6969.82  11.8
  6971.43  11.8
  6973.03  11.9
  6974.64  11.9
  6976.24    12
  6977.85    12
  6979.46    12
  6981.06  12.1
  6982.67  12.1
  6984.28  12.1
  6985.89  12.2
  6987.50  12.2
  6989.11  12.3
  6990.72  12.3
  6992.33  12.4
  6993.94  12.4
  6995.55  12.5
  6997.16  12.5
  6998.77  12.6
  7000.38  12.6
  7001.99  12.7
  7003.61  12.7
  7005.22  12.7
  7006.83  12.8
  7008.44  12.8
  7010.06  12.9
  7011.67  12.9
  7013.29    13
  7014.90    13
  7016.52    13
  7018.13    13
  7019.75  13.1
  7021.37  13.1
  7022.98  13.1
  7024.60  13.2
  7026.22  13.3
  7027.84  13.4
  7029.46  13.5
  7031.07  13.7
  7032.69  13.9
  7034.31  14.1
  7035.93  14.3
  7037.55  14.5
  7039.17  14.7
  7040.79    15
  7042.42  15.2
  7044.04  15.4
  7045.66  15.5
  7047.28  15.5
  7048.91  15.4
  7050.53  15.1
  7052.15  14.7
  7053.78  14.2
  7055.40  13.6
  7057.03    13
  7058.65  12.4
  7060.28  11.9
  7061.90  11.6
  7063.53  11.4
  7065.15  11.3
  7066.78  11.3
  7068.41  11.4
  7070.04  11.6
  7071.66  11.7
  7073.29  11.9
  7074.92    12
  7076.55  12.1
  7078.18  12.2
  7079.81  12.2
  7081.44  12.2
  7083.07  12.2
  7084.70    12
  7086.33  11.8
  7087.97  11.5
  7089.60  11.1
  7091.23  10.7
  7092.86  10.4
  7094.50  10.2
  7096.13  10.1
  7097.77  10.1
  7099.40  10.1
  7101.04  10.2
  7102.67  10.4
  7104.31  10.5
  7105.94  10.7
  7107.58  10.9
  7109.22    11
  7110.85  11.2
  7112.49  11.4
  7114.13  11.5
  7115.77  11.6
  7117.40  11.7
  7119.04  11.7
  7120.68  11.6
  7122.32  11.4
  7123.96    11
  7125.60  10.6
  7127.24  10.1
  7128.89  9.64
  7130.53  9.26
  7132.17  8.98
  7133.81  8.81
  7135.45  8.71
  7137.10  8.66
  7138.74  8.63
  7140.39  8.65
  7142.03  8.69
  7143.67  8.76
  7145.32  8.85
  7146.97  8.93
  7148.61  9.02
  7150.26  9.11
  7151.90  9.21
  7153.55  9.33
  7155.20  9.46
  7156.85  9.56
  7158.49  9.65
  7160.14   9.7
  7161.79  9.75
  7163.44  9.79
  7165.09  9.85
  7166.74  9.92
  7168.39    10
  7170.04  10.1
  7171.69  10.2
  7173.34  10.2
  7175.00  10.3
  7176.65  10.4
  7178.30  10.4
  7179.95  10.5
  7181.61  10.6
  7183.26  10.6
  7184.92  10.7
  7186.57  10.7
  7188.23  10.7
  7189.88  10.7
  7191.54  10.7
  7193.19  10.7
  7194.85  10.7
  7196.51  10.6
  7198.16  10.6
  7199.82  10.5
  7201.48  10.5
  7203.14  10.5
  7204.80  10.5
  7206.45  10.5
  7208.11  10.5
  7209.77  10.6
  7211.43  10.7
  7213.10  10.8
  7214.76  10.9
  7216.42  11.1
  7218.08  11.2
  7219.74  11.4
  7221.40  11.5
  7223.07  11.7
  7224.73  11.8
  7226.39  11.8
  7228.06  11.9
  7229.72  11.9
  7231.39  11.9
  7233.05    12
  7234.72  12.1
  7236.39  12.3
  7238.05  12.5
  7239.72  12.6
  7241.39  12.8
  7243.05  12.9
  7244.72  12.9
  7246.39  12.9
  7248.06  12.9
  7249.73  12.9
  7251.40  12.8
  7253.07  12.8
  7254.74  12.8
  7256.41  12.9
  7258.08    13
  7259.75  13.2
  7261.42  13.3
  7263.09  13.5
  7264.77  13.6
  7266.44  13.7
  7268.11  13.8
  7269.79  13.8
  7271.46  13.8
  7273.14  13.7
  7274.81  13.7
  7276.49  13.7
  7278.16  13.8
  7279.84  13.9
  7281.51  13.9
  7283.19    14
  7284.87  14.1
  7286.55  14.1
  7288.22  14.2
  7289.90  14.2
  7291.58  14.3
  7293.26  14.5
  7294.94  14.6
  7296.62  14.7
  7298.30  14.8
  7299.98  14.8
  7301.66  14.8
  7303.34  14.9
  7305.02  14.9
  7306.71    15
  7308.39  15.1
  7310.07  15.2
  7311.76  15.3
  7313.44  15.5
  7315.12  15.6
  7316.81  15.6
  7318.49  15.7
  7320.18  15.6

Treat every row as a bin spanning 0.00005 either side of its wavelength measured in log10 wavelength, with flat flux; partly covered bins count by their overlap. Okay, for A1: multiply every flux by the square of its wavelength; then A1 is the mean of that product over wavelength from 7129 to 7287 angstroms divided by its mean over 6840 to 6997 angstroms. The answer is 1.21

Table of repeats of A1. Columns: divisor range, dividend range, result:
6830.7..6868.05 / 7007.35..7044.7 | 1.72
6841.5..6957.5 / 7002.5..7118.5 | 1.38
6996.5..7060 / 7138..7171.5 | 0.71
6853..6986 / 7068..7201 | 1.10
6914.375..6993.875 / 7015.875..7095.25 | 1.18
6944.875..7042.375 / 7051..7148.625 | 0.90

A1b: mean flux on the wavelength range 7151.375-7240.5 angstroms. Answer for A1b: 10.7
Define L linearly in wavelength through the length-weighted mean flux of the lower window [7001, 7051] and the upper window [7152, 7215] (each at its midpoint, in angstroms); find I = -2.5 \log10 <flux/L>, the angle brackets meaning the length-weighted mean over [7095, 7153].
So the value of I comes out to 0.158 mag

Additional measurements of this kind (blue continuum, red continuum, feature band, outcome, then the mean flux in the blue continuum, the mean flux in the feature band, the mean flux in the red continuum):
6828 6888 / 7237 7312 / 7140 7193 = 0.25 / 8.47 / 9.87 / 13.8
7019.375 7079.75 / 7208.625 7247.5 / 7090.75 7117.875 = 0.20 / 13.3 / 10.7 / 11.8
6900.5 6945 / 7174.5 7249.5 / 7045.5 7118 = -0.11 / 10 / 11.9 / 11.3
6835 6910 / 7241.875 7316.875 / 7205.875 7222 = 0.20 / 8.67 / 10.9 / 14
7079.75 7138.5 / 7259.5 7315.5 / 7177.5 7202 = 0.16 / 10.7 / 10.6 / 14.3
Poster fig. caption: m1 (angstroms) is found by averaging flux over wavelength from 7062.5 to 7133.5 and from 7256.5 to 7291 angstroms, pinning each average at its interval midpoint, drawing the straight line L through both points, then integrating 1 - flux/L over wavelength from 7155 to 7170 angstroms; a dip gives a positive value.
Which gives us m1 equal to 2.84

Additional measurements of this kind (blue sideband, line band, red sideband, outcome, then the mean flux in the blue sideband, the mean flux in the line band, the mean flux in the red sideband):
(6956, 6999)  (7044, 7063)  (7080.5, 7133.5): -4.36 angstroms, 12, 13.9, 10.9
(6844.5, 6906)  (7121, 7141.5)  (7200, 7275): 2.93 angstroms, 8.68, 9.57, 12.2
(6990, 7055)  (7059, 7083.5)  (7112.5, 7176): 0.53 angstroms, 13.6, 11.8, 9.83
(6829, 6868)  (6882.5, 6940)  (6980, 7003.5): 3.01 angstroms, 8.36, 9.59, 12.4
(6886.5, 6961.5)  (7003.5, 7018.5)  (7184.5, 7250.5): -3.33 angstroms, 10.2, 12.9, 11.4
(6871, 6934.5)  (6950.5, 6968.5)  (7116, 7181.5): -4.21 angstroms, 9.33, 11.7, 9.8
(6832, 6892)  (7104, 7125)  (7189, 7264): -0.96 angstroms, 8.5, 11.3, 11.8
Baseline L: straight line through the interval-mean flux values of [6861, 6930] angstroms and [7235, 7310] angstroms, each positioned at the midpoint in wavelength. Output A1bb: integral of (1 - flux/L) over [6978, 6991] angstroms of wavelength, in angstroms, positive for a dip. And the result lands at -2.5 angstroms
